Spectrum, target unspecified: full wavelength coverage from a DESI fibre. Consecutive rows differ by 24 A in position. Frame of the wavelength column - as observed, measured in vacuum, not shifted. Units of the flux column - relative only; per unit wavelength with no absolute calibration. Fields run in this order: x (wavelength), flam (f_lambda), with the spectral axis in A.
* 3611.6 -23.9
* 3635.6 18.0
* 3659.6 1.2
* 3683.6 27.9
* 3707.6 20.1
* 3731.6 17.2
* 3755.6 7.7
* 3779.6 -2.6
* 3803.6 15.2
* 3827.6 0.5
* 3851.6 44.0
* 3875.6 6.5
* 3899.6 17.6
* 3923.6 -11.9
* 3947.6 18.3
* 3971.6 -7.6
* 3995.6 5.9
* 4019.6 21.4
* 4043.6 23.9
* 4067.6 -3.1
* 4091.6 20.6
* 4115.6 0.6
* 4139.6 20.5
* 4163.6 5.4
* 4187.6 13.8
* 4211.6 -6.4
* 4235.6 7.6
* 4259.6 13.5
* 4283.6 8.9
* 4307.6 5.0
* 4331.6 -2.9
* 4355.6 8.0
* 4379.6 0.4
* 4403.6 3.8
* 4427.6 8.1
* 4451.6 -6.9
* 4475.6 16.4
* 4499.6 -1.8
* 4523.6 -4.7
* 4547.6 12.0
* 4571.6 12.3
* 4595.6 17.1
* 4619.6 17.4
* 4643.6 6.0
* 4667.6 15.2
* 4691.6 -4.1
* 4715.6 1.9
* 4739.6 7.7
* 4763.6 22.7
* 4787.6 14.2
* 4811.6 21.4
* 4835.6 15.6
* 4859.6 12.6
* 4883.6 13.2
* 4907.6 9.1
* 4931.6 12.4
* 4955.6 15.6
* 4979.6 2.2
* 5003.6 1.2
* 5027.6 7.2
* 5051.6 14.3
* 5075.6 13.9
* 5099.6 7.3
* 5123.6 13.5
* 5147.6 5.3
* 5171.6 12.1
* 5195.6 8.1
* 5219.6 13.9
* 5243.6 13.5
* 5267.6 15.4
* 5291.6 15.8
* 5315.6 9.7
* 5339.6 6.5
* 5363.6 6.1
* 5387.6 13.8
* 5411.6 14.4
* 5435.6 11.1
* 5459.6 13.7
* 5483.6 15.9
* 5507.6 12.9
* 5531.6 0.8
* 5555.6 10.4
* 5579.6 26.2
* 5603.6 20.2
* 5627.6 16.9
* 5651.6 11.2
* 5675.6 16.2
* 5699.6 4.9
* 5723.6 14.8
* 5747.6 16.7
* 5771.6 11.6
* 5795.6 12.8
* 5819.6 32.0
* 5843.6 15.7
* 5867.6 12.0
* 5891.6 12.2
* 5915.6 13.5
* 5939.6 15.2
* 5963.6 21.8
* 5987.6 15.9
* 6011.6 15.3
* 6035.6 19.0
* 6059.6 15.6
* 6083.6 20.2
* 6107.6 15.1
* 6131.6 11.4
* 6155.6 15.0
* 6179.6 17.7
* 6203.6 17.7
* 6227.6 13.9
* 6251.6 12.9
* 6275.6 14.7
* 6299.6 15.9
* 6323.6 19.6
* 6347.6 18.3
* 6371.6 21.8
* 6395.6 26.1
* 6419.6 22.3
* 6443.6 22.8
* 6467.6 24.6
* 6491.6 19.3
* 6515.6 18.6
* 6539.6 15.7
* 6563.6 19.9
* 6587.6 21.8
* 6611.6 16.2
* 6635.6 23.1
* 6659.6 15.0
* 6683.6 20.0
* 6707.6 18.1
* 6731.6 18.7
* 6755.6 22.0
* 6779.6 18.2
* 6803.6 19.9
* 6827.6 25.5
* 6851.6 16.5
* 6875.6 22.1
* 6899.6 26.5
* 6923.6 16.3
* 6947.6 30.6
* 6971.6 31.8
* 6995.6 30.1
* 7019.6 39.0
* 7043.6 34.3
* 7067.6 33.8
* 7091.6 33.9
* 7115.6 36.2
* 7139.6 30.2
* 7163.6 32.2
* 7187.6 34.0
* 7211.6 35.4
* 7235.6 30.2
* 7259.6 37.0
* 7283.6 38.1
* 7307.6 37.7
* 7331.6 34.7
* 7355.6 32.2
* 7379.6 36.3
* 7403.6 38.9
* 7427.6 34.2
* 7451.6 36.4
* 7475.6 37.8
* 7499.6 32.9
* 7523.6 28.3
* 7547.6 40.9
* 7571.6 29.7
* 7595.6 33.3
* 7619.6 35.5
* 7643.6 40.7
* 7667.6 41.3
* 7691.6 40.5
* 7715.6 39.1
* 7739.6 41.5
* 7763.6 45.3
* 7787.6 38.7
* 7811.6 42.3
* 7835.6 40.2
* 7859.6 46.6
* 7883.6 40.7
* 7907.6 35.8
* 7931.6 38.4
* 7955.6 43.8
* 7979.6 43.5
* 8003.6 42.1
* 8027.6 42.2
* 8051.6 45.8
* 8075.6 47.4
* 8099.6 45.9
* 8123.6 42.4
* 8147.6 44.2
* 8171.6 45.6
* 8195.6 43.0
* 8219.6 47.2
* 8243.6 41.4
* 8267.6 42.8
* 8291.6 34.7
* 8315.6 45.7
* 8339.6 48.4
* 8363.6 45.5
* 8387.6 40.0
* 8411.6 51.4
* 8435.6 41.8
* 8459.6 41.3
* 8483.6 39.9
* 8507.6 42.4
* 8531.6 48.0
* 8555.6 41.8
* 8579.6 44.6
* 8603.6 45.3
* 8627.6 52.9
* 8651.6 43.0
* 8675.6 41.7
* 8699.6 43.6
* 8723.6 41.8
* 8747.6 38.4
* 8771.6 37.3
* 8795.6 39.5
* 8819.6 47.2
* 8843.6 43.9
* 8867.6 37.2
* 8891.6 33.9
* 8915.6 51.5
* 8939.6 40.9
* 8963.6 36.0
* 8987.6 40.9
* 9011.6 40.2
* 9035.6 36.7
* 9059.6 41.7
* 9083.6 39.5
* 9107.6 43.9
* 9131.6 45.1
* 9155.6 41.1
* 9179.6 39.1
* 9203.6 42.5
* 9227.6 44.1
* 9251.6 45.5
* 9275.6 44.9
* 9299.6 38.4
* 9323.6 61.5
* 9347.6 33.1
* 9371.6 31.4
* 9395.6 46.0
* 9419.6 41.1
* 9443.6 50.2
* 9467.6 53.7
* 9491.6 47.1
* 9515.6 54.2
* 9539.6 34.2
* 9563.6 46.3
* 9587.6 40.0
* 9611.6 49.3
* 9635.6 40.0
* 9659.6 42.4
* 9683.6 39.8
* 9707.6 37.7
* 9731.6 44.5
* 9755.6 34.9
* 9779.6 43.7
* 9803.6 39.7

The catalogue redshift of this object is 0.74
